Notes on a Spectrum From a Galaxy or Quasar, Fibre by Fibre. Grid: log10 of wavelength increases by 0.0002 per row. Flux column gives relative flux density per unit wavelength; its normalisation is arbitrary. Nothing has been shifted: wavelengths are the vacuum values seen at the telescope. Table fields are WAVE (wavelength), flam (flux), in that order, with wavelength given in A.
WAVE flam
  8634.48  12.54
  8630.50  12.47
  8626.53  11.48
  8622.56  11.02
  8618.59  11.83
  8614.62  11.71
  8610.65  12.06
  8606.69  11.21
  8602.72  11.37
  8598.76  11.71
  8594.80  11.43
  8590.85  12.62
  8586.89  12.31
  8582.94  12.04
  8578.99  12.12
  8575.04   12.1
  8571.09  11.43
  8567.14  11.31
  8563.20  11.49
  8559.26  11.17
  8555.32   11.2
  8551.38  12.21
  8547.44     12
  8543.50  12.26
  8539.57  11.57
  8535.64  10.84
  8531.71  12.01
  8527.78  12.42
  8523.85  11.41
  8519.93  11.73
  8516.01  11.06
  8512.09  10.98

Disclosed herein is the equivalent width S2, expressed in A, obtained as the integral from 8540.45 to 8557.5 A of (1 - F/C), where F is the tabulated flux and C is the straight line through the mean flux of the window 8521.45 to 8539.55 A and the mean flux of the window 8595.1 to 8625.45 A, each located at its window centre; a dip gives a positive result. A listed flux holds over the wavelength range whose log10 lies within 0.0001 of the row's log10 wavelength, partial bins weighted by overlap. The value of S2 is -0.4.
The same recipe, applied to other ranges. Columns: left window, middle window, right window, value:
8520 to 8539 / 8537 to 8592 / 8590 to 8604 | -0.5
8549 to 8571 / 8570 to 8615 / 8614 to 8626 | -1.4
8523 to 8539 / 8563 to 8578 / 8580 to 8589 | 0.5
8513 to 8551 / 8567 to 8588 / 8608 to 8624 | -0.4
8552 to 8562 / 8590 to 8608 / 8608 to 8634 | 0.0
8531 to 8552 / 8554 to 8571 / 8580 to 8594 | 1.0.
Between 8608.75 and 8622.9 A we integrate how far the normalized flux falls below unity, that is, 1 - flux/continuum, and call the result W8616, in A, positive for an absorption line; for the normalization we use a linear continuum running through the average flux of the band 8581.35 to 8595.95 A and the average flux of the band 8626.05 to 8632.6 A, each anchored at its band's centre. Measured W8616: 0.5 A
